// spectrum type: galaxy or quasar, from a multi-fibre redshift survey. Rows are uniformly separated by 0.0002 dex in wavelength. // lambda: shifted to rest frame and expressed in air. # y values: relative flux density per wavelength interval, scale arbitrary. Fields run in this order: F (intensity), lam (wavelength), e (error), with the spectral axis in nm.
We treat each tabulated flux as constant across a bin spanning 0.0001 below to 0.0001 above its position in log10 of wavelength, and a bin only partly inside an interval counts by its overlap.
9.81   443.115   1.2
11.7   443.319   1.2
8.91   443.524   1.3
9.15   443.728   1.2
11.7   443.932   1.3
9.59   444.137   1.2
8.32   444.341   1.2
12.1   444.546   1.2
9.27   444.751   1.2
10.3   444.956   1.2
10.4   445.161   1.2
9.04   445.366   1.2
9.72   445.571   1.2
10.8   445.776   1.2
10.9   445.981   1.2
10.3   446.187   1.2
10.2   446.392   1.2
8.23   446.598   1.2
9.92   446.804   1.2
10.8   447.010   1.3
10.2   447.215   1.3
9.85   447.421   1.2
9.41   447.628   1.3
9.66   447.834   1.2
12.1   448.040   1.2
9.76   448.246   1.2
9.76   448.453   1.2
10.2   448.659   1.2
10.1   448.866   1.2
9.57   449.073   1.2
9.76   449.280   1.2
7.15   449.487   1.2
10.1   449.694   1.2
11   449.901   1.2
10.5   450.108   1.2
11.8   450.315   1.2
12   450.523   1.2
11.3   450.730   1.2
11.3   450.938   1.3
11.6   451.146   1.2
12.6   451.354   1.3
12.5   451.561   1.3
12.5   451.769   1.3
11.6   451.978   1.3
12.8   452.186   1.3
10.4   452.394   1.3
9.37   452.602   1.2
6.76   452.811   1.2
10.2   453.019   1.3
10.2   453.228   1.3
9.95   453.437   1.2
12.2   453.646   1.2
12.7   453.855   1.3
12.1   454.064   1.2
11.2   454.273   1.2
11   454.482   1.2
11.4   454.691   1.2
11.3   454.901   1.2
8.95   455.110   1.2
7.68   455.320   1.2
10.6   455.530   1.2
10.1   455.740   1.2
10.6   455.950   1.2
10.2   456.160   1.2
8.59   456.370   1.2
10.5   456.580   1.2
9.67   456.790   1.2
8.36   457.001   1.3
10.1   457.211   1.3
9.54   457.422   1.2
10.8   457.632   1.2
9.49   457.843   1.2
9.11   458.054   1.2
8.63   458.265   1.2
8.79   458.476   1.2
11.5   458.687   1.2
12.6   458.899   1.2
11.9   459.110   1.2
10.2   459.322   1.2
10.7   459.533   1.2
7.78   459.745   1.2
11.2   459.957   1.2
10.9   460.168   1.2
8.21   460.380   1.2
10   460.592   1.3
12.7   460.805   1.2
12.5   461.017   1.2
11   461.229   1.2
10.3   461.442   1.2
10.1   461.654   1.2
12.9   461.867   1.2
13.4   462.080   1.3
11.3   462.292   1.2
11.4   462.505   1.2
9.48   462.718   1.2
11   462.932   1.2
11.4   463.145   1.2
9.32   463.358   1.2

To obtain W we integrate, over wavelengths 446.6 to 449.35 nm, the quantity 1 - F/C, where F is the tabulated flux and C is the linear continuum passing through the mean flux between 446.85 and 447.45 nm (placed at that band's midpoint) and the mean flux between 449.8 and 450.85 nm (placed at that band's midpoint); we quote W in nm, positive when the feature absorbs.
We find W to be 0.14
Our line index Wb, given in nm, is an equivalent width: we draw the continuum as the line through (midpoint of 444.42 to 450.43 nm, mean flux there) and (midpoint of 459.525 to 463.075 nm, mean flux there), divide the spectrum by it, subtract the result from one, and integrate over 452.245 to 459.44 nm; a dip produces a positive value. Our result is 0.24 nm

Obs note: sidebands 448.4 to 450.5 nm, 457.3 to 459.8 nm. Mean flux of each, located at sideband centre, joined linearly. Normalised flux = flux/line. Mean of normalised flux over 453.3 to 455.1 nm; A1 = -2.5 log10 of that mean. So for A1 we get -0.12 mag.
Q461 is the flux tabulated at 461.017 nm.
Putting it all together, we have 12.5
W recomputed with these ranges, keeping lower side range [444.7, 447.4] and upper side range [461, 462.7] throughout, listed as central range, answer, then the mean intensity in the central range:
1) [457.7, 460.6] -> 0.29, 10.1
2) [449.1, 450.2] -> 0.07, 9.69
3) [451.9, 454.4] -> -0.03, 10.8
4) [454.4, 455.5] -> 0.08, 10.1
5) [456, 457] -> 0.12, 9.64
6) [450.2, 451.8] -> -0.22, 11.9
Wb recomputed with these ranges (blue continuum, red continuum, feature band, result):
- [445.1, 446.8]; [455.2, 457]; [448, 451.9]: -0.39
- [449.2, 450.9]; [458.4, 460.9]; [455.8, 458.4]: 0.22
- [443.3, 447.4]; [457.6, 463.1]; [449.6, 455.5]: -0.35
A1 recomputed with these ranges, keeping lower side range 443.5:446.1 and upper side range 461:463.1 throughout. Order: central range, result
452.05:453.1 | 0.07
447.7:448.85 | 0.00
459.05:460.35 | 0.09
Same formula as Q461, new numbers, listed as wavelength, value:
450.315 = 11.8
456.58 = 10.5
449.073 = 9.57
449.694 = 10.1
